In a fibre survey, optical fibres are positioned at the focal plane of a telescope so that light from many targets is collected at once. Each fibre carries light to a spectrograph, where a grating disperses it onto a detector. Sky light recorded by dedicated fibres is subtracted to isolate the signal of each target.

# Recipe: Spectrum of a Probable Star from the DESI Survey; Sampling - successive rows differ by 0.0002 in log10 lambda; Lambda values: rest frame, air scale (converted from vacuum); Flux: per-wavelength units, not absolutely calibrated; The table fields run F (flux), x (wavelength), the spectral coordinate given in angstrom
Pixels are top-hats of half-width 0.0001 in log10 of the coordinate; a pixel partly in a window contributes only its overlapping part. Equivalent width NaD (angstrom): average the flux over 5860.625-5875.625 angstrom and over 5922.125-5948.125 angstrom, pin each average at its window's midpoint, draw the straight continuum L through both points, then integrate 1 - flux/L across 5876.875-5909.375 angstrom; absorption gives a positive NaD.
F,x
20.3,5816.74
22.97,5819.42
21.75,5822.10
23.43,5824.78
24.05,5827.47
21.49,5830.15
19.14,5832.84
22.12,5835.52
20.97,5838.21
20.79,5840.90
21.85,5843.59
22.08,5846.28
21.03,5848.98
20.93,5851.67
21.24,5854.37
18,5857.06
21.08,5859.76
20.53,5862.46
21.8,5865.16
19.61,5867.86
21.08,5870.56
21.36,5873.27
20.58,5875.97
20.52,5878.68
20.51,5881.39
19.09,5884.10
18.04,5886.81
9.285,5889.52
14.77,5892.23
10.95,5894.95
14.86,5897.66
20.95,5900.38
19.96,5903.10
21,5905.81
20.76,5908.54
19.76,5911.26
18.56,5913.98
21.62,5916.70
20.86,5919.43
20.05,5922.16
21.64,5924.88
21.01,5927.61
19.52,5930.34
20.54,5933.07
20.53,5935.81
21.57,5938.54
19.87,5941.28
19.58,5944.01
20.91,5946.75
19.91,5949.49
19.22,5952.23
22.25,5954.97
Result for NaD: 5.0 angstrom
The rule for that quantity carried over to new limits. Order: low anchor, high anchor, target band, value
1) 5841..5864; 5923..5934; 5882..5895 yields 3.5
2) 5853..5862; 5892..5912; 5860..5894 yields 0.6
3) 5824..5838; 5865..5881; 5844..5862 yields 0.4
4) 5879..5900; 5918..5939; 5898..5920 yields -2.3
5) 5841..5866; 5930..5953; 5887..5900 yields 4.4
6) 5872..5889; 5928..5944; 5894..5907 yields 1.4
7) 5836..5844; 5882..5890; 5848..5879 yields -3.0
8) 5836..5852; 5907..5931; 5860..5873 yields 0.1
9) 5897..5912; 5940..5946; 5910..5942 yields -1.1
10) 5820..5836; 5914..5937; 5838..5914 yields 7.0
